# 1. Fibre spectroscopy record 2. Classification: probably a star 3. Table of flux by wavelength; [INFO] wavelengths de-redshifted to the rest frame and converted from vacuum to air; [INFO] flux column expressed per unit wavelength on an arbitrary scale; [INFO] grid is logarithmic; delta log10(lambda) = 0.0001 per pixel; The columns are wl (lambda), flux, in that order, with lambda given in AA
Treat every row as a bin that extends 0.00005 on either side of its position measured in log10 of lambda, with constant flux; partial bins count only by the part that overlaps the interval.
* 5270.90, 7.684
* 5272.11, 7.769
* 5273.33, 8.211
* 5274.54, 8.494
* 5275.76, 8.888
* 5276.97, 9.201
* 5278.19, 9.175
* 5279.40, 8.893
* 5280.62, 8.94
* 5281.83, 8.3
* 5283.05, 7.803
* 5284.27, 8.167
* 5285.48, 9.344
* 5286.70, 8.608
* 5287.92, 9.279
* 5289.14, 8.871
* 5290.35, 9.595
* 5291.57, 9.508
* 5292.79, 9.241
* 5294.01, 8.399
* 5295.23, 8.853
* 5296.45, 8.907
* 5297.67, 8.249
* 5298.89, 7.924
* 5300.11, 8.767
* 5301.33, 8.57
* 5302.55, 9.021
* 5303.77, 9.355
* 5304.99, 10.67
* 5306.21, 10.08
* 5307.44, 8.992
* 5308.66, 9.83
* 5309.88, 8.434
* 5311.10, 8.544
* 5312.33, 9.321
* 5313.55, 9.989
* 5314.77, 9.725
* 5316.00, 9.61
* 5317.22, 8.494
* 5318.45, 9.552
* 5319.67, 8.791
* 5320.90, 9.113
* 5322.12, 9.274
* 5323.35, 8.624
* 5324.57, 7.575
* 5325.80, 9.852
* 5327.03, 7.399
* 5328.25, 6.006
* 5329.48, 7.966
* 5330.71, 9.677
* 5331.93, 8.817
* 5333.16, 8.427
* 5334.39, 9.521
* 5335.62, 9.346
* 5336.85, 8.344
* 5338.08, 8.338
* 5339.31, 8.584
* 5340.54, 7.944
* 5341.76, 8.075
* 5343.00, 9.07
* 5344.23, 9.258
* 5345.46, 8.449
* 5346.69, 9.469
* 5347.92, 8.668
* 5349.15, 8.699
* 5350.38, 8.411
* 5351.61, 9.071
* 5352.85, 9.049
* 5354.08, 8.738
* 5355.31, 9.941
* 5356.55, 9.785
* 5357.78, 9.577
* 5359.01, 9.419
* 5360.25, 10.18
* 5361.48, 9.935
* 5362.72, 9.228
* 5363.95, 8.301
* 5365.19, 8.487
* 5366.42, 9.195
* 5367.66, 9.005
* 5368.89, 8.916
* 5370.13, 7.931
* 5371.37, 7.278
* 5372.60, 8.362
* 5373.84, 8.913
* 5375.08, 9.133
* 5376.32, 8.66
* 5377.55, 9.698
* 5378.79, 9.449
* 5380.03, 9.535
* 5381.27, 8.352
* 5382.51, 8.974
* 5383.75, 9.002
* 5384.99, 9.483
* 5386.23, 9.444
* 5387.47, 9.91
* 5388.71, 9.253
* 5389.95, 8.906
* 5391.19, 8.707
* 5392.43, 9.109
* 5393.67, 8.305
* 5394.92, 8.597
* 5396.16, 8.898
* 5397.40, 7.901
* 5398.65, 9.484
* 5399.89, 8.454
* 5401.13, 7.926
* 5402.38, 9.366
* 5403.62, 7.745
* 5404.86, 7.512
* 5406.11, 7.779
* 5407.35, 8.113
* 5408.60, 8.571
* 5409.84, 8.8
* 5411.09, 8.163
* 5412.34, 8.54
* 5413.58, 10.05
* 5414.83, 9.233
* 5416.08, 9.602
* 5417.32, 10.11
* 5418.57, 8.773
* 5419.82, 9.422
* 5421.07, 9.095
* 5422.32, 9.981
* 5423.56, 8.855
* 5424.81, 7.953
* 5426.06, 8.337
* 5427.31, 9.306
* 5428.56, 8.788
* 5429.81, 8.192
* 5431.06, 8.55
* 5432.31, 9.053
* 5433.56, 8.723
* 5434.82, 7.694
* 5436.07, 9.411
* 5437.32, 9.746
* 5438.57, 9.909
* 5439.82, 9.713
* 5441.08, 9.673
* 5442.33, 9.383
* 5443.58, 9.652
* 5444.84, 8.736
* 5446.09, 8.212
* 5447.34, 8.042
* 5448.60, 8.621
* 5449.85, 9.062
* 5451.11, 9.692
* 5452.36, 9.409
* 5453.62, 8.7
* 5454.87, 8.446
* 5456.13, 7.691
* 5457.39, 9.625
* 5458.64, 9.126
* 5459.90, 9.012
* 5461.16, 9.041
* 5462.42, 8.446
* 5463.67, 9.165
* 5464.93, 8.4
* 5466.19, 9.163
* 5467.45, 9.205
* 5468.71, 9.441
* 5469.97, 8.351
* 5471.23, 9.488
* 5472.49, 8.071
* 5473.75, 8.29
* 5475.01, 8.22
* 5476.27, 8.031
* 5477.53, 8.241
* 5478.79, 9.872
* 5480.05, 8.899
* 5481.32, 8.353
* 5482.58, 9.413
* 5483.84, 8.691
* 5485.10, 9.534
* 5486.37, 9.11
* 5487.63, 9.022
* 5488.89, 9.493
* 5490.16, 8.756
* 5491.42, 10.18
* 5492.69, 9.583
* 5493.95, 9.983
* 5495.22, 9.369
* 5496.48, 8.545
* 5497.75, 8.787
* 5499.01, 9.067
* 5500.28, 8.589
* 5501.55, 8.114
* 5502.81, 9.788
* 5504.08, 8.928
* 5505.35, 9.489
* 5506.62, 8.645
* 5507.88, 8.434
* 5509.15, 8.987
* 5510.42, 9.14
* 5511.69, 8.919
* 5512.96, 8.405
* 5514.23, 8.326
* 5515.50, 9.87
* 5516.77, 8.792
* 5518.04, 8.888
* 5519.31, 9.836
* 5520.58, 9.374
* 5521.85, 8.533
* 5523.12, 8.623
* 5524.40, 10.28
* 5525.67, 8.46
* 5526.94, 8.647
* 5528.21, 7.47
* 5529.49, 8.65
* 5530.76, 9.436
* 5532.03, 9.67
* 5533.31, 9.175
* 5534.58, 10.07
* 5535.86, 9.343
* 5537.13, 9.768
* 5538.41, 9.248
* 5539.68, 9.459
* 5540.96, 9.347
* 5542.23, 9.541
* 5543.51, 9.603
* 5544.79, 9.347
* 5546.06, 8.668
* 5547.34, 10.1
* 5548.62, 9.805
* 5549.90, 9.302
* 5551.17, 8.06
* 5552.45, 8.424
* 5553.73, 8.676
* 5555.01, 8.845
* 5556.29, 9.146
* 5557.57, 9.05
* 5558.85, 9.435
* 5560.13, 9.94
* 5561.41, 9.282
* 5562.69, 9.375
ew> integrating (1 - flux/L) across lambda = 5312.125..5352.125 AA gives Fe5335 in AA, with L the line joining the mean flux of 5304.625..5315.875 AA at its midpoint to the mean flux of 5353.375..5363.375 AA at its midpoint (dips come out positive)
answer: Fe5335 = 3.2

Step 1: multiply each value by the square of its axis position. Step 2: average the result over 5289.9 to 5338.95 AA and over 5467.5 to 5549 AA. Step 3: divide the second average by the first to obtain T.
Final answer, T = 1.1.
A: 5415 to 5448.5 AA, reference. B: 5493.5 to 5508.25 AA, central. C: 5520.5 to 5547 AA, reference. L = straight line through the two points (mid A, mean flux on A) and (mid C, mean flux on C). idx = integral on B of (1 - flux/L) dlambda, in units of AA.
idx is 0.3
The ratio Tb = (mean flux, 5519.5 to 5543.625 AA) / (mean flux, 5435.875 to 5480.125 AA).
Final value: 1.0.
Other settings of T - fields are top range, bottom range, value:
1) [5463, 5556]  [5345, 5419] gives 1.06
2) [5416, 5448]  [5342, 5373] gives 1.03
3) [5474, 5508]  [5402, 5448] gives 1.04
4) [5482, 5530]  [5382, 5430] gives 1.06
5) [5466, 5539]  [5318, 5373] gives 1.09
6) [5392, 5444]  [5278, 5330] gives 1.04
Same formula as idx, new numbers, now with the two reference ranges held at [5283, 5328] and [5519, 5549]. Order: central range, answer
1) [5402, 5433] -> 1.1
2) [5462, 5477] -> 0.8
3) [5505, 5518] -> 0.5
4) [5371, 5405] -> 0.9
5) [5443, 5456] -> 0.5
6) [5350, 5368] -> -0.4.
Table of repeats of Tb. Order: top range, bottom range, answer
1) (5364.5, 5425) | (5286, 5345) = 1.00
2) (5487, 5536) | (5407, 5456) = 1.01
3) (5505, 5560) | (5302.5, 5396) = 1.02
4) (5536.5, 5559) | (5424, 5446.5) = 1.03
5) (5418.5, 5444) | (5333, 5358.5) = 1.02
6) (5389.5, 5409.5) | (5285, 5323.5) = 0.93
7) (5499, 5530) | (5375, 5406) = 1.00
